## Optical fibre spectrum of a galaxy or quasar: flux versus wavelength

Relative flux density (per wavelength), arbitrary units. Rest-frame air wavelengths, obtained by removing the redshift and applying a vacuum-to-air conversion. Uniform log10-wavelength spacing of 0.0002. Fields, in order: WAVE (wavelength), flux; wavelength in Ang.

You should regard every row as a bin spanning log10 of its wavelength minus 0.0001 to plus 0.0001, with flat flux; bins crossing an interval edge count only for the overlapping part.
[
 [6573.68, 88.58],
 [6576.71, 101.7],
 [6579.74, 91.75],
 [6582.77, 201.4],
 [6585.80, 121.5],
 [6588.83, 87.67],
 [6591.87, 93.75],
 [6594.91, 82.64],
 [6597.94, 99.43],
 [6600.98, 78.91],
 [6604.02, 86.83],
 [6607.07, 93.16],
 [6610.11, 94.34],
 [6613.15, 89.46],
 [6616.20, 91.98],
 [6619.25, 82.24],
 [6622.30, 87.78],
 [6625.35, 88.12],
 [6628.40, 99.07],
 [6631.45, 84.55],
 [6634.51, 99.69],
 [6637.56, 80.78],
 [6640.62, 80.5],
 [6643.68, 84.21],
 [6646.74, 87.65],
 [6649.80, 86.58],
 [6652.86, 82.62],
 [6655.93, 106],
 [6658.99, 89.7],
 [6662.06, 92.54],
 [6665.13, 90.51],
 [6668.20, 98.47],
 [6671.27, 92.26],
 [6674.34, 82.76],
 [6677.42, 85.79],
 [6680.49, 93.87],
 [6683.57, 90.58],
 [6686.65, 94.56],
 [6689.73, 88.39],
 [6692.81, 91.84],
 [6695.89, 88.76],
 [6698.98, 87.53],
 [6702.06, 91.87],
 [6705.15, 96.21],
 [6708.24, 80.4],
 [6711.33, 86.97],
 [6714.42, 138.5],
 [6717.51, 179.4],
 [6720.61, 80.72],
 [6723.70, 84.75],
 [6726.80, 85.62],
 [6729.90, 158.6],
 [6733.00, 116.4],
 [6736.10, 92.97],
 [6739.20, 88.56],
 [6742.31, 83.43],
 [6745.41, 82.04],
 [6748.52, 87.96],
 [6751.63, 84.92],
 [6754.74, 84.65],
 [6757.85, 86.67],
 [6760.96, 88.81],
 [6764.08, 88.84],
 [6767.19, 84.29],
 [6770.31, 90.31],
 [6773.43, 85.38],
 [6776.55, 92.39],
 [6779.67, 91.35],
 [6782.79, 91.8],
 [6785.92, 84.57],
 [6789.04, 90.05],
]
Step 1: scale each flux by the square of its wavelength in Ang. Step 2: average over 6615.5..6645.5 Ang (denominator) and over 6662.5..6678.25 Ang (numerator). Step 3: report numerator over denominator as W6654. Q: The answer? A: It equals 1.04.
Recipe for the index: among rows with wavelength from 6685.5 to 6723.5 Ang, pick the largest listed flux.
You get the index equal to 179.4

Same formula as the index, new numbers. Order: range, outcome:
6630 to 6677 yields 106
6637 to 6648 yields 87.65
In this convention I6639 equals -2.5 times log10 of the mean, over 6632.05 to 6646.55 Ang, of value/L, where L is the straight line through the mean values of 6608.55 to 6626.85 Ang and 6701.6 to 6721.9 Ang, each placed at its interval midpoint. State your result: 0.09 mag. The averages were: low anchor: 89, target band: 86.3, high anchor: 109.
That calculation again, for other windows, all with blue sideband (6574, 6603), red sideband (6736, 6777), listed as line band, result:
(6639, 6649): 0.18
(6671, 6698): 0.06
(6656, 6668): 0.04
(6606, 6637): 0.13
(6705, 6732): -0.22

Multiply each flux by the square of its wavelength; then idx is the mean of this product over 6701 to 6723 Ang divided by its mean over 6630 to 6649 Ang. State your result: 1.27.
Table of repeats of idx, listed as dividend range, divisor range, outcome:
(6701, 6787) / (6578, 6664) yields 1.06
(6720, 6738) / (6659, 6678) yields 1.17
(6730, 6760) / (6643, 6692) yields 1.05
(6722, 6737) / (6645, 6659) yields 1.22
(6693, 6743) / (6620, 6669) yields 1.17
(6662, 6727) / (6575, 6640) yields 1.02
